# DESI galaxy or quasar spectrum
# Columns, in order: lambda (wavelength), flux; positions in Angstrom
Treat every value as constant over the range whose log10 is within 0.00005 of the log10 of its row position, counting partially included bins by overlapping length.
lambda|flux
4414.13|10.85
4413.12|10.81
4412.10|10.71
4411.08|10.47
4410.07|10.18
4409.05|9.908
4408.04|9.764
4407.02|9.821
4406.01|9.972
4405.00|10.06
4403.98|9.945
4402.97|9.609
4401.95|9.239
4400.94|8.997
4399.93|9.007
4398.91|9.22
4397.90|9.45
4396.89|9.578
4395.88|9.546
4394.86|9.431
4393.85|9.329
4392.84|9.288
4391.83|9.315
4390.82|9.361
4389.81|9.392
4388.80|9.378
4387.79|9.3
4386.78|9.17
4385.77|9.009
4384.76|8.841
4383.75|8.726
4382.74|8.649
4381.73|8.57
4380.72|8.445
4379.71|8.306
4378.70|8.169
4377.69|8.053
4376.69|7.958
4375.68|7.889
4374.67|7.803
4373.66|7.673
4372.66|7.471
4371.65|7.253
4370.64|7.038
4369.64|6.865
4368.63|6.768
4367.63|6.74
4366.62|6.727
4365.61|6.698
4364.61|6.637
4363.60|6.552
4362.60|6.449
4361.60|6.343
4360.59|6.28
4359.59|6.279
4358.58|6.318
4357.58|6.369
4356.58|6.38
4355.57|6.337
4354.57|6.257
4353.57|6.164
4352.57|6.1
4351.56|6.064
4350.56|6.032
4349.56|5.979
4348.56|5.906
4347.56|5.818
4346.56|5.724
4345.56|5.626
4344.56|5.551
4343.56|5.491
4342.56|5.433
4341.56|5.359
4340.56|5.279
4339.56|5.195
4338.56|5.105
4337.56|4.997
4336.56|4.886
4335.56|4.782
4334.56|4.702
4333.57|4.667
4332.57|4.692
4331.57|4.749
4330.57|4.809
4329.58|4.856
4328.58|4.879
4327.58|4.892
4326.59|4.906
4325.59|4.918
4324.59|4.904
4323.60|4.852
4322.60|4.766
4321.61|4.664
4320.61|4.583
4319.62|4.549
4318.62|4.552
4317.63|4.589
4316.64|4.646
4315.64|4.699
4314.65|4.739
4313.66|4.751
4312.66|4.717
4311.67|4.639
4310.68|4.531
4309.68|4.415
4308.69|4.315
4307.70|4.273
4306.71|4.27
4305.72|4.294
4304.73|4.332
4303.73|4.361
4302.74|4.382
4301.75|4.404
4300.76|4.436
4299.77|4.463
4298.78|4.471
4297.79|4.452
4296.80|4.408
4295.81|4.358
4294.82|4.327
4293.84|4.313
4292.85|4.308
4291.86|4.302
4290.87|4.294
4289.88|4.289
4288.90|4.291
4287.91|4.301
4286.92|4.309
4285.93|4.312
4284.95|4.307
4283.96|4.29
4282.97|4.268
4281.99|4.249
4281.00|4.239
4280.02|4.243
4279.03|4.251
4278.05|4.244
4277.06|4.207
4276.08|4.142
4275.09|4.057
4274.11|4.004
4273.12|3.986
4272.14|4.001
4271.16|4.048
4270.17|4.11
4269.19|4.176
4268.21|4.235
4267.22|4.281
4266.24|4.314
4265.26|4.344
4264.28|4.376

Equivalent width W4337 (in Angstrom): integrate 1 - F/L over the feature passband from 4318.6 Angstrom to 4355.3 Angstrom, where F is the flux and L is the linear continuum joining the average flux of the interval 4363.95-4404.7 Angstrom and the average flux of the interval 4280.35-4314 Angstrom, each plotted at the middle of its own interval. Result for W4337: 6.0 Angstrom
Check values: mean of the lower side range 4.37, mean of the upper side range 8.47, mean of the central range 5.22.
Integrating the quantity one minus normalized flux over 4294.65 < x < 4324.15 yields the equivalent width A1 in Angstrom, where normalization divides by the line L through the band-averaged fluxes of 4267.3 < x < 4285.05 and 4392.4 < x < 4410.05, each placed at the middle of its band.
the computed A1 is 5.7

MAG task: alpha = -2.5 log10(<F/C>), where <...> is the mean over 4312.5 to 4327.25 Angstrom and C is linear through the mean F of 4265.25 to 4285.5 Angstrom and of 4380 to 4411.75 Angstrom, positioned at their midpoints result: 0.28 mag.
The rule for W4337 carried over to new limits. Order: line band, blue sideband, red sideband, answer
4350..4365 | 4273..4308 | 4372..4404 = 2.3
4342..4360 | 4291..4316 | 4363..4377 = 1.1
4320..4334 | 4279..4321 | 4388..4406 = 2.4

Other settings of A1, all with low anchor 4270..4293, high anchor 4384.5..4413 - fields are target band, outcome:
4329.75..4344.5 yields 3.79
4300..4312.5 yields 2.20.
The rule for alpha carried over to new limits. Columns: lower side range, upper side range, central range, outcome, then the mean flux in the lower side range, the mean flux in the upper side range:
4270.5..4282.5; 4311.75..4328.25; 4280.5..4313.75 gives 0.013 mag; 4.14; 4.73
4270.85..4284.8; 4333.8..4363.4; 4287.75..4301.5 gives 0.044 mag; 4.16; 5.77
